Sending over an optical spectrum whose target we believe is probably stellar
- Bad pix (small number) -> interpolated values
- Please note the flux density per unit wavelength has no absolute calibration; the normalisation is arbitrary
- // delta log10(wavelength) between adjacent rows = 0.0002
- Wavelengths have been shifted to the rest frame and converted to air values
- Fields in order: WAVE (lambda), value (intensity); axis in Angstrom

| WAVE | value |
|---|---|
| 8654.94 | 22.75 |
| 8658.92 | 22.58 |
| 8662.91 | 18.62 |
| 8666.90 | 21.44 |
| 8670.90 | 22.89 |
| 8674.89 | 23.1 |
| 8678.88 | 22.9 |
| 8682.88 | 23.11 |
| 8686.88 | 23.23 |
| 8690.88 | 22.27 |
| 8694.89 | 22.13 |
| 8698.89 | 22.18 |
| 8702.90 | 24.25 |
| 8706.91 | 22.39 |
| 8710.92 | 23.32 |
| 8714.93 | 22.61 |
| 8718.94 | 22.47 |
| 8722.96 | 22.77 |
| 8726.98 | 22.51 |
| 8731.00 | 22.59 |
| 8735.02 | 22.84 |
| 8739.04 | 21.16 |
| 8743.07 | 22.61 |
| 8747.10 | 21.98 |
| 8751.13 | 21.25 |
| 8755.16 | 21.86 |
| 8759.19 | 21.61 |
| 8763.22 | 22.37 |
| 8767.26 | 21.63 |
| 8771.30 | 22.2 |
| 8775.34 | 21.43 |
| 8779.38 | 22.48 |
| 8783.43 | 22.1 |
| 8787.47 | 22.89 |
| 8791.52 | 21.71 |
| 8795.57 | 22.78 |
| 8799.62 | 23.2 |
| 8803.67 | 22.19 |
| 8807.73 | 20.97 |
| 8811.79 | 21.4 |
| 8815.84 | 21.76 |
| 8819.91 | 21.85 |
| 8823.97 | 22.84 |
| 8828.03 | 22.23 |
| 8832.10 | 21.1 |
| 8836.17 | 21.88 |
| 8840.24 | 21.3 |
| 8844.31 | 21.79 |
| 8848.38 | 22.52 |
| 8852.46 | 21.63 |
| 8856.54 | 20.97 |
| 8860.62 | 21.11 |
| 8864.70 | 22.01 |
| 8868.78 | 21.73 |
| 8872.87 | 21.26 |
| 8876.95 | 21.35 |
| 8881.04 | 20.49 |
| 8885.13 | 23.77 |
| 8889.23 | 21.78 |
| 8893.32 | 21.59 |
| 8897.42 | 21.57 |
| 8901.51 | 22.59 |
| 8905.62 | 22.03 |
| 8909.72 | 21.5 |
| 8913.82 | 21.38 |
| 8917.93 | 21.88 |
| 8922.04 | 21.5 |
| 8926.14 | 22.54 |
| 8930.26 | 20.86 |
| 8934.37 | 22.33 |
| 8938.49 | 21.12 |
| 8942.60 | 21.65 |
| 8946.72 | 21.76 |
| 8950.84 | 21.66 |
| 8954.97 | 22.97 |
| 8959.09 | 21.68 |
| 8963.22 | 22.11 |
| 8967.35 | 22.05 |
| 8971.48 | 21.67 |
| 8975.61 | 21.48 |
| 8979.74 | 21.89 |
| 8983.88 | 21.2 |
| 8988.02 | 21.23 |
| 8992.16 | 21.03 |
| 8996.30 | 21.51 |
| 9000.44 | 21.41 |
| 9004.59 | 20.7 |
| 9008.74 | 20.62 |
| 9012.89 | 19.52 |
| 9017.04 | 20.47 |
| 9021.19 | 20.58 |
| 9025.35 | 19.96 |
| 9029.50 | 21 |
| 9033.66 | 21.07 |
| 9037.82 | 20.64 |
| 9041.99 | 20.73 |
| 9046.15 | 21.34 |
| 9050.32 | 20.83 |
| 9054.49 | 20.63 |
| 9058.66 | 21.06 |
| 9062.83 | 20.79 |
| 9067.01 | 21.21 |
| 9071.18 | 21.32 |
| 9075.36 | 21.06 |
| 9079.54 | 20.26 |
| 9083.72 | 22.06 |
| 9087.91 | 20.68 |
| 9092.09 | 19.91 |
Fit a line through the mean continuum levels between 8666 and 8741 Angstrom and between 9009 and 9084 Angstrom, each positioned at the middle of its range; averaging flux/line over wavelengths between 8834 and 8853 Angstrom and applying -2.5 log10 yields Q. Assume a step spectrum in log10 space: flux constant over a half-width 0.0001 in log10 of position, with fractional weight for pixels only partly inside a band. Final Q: 0.003 mag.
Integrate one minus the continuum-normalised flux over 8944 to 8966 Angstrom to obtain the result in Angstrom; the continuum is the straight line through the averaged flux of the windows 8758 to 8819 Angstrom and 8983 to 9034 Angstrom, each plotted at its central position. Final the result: -1.0 Angstrom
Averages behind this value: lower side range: 22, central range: 22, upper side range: 20.8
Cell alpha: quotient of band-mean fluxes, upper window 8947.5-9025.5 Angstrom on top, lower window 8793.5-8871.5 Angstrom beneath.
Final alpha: 0.97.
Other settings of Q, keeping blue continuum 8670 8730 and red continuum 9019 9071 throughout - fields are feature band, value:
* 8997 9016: 0.02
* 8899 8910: -0.02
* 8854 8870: 0.02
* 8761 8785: 0.02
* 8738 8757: 0.04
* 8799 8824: 0.01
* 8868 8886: 0.01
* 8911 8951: -0.01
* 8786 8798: -0.01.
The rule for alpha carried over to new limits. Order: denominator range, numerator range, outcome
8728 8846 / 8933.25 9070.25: 0.96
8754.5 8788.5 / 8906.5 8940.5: 0.98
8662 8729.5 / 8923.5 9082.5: 0.94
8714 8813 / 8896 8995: 0.98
